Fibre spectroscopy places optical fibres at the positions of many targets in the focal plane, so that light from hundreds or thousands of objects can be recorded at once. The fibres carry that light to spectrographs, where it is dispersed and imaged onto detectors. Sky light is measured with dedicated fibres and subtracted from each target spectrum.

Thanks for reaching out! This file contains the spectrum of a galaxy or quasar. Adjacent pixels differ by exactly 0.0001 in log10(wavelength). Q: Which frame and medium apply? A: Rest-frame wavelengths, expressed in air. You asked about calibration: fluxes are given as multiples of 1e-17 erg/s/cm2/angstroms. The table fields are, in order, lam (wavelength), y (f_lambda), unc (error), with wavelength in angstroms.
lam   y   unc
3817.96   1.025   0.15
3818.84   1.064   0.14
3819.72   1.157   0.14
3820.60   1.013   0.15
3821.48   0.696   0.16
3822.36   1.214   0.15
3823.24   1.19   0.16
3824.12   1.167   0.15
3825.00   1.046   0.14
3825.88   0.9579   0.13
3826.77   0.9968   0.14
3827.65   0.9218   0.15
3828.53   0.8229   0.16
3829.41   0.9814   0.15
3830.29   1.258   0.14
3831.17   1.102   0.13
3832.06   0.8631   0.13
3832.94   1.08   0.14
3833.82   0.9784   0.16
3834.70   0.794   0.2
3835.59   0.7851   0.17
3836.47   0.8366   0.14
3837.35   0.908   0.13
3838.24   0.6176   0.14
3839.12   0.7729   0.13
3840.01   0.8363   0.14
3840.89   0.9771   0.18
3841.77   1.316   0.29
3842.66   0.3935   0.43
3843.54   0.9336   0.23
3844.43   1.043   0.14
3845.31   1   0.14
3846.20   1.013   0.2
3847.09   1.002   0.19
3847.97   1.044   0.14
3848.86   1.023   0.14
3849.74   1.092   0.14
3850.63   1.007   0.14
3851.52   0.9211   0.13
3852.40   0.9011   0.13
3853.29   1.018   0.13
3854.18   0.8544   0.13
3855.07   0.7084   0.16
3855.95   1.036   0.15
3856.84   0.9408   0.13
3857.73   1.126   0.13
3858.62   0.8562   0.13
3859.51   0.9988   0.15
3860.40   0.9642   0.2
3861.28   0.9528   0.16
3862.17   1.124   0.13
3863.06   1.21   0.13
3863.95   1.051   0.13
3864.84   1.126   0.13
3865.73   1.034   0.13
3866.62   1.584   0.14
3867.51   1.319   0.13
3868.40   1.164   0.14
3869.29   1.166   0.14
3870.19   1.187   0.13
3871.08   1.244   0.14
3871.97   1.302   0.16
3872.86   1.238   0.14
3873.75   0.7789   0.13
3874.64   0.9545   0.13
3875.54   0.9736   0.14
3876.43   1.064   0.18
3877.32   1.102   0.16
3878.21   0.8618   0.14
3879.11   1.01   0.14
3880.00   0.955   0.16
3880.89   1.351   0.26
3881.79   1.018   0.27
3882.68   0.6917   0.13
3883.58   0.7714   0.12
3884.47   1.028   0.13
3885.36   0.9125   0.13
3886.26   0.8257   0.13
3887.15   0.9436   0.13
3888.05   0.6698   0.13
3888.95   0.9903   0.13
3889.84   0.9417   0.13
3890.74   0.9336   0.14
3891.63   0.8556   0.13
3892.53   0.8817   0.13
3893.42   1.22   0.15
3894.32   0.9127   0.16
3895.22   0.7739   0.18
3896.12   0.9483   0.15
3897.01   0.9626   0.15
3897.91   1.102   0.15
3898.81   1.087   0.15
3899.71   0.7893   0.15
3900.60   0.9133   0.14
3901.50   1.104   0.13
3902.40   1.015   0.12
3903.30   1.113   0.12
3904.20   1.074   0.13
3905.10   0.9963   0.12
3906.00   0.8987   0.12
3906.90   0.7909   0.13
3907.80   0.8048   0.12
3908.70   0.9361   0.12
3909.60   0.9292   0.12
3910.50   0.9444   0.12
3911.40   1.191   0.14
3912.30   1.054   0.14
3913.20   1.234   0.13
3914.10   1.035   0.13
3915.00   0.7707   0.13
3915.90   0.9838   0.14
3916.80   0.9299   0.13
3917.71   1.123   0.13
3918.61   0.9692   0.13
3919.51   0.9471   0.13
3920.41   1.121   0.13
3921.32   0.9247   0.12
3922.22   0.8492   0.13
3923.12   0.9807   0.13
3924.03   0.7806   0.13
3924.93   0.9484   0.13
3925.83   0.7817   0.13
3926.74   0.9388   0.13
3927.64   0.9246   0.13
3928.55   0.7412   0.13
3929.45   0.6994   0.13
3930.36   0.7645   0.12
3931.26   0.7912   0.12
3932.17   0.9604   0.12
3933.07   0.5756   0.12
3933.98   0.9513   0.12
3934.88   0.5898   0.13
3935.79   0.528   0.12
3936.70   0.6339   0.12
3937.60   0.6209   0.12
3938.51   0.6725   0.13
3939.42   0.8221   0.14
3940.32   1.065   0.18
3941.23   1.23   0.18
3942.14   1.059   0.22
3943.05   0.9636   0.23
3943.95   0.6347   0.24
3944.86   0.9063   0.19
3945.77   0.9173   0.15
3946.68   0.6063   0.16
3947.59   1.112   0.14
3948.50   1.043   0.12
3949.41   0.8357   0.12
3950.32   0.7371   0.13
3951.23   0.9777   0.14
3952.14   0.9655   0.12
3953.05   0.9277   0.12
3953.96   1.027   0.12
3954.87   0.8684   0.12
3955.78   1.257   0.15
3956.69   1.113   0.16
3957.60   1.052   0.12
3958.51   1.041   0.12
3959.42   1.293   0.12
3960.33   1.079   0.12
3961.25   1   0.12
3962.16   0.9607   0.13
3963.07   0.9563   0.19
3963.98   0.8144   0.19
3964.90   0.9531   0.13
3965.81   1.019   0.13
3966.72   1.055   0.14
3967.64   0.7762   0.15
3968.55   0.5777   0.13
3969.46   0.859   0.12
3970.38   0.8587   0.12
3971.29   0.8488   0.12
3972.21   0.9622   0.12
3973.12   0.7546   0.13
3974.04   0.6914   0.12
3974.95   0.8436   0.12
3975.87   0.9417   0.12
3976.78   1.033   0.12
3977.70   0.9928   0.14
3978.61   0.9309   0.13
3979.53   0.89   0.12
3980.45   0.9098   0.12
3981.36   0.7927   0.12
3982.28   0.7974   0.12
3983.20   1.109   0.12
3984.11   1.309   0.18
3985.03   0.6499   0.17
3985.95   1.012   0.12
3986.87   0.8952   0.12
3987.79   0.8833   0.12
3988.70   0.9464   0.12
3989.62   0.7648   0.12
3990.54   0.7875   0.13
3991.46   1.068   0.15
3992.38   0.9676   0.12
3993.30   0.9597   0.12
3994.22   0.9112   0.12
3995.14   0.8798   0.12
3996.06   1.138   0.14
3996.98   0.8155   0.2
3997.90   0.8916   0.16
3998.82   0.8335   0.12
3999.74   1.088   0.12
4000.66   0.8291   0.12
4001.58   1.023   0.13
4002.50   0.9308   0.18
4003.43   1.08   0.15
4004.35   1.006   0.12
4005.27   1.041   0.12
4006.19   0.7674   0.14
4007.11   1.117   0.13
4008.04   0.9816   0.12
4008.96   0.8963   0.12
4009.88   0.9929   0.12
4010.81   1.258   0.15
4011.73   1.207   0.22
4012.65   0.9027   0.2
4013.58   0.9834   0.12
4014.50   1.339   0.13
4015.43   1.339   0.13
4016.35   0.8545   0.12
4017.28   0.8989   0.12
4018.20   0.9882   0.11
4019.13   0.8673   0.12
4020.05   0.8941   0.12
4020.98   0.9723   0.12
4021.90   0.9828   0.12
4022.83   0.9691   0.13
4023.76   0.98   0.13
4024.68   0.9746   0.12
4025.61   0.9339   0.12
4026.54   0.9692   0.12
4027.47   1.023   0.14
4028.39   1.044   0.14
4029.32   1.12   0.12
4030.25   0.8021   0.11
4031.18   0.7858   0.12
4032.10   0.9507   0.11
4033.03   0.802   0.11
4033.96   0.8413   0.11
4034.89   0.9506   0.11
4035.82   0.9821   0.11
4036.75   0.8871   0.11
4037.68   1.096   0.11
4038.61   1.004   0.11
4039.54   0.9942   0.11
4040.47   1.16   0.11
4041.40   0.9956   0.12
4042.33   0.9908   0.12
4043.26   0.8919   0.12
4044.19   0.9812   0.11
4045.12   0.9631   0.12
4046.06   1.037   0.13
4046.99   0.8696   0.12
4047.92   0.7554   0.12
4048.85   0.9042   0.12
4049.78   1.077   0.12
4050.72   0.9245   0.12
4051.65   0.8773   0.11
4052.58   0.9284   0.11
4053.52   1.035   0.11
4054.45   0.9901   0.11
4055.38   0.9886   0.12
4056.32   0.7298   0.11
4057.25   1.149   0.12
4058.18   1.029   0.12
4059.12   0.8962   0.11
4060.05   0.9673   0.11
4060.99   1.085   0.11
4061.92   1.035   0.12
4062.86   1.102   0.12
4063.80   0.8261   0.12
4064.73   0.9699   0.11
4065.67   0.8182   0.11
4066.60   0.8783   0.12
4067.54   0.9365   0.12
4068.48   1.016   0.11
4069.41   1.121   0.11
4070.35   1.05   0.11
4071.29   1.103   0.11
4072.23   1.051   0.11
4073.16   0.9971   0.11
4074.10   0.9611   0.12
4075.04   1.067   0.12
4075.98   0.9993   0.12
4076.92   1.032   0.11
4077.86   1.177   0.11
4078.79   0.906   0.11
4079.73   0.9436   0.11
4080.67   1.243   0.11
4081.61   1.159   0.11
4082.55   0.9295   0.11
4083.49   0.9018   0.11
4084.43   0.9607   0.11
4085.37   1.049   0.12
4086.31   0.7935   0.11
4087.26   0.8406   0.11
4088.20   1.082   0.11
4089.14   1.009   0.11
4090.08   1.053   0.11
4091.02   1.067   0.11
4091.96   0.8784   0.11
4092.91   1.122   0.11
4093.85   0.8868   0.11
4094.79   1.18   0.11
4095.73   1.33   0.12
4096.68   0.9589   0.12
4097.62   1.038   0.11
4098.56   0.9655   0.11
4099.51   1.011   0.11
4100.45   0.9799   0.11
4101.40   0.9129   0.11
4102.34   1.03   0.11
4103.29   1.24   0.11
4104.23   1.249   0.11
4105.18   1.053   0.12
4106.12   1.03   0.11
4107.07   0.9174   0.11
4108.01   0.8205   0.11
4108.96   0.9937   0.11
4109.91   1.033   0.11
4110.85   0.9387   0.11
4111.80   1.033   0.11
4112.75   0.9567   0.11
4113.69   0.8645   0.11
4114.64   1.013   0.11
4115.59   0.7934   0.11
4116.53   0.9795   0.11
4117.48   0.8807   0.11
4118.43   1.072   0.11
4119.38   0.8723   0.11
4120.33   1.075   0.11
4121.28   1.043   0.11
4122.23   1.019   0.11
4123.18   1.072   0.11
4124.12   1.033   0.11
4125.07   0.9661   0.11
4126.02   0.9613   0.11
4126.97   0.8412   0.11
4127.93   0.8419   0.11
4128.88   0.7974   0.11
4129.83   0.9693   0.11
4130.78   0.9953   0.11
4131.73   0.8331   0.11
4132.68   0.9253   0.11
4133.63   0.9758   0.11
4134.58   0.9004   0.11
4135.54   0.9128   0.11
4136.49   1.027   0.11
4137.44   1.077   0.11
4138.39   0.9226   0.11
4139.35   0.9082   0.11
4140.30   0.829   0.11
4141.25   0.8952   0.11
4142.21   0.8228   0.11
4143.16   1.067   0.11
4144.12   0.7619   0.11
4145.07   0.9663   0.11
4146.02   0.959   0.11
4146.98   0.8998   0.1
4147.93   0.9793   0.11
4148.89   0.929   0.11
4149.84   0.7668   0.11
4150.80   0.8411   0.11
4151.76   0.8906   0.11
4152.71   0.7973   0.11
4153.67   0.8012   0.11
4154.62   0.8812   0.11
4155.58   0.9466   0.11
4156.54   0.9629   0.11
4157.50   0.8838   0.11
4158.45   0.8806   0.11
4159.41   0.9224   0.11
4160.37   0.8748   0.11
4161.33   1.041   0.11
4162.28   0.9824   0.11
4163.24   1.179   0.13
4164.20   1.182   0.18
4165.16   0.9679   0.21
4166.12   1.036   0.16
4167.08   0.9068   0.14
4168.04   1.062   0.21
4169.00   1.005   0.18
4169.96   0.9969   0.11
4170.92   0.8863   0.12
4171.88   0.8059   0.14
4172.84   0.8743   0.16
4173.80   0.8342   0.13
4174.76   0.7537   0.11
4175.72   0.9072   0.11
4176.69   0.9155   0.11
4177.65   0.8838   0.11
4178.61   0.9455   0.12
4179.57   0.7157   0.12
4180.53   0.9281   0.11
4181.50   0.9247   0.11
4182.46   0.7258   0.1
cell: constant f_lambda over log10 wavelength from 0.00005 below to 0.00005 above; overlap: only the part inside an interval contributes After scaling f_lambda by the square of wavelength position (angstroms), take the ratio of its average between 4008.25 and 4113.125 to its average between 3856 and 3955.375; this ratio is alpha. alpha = 1.1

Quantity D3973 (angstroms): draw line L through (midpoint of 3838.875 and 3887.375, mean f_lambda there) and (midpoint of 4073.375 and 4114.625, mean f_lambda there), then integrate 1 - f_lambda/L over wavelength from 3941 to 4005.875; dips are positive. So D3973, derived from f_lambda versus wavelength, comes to 4.9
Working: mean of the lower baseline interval 1.01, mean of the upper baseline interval 1.01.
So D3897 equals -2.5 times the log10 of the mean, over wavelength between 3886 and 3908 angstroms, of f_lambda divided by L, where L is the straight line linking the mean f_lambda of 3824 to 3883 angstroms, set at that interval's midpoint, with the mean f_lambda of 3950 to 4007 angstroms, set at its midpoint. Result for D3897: 0.04 mag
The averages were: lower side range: 1.01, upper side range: 0.939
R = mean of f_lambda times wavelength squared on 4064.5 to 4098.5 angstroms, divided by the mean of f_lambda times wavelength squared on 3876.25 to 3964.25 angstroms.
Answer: 1.2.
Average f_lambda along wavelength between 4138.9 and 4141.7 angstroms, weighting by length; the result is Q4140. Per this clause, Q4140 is 0.879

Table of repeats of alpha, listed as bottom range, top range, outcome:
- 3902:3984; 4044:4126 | 1.16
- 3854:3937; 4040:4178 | 1.12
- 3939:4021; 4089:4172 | 1.09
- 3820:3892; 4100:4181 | 1.09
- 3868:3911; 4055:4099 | 1.13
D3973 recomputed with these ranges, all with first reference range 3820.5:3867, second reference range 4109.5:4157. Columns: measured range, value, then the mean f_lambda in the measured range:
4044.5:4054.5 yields 0.05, 0.94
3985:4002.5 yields 0.65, 0.92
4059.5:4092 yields -2.11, 1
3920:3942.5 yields 3.02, 0.837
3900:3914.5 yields -0.43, 1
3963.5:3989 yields 1.65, 0.897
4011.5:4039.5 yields -0.79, 0.976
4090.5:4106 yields -1.97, 1.06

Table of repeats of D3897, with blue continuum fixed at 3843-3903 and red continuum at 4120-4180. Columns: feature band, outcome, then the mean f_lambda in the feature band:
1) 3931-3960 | 0.098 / 0.901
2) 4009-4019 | -0.101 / 1.06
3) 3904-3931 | 0.069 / 0.933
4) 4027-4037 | 0.040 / 0.927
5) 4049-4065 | -0.023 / 0.976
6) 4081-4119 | -0.064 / 1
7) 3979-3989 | 0.056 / 0.927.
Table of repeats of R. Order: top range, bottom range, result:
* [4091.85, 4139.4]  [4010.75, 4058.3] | 1.05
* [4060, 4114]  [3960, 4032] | 1.11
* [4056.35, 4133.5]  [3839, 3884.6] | 1.09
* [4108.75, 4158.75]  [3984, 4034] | 1.02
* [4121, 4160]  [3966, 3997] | 1.10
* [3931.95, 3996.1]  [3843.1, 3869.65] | 0.92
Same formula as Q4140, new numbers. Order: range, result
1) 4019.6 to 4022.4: 0.95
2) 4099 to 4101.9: 0.967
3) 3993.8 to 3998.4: 0.927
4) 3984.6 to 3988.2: 0.86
